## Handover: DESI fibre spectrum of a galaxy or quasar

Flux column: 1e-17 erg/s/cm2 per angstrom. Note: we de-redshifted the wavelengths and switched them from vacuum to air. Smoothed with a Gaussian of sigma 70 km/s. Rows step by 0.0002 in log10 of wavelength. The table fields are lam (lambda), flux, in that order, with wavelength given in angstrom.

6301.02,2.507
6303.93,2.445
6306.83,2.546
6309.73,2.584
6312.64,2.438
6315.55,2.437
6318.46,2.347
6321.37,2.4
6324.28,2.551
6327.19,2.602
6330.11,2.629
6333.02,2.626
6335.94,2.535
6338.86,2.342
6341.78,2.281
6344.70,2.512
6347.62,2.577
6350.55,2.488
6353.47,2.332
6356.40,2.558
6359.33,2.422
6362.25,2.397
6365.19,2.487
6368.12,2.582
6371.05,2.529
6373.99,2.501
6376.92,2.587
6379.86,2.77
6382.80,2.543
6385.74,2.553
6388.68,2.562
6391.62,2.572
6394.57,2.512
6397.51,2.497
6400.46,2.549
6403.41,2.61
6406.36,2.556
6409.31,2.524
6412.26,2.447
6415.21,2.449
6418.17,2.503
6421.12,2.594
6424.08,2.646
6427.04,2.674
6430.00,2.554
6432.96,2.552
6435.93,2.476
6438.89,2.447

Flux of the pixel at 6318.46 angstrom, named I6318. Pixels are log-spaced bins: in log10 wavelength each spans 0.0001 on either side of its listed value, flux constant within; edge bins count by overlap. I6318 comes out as 2.347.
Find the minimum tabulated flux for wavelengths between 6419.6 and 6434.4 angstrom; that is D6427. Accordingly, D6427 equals 2.552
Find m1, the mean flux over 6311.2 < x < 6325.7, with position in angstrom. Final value 2.43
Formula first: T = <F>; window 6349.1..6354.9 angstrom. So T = 2.41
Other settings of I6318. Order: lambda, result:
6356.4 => 2.558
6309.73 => 2.584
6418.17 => 2.503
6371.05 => 2.529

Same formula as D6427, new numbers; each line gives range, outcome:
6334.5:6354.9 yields 2.281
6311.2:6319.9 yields 2.347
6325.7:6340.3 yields 2.342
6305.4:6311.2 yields 2.546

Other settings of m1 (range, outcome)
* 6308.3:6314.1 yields 2.51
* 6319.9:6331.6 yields 2.55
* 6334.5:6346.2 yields 2.42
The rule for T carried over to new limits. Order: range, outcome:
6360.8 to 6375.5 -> 2.5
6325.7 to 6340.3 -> 2.55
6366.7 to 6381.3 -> 2.59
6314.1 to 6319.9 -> 2.39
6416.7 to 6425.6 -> 2.58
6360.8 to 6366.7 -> 2.44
